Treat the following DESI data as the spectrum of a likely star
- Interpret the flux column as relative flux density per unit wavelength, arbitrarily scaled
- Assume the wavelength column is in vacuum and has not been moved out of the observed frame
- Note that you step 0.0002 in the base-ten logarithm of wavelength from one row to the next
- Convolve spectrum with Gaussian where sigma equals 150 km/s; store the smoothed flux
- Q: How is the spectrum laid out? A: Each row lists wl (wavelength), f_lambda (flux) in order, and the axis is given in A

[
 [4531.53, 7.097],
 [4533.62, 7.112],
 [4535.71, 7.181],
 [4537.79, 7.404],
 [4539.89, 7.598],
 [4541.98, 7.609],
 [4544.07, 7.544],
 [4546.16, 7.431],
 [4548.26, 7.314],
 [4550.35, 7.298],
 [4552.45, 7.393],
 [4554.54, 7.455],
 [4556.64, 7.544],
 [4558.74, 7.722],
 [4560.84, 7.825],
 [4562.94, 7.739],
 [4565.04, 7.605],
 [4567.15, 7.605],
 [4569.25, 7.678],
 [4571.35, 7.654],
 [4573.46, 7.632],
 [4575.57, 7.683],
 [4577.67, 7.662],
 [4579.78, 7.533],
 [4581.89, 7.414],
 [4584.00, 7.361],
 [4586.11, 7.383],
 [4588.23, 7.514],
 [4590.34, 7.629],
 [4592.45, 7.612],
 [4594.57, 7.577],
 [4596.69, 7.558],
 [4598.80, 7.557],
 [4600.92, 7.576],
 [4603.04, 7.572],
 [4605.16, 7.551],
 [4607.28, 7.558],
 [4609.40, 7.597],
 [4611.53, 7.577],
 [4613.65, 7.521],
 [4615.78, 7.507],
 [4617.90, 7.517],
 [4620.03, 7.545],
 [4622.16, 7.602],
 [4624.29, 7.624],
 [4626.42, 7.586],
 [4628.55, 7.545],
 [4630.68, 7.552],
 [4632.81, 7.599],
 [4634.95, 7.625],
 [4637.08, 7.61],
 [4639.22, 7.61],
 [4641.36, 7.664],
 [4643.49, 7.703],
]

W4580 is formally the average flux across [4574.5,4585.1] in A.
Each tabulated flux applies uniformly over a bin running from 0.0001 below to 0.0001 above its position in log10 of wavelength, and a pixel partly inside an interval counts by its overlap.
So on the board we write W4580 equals 7.53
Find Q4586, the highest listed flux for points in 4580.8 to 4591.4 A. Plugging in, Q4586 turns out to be 7.629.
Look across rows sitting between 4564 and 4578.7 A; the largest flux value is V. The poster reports 7.683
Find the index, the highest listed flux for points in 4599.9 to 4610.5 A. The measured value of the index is 7.597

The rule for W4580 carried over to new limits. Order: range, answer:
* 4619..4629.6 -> 7.58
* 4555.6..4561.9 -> 7.7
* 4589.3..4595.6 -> 7.61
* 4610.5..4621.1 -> 7.53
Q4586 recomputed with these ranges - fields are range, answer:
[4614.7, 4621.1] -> 7.545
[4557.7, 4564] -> 7.825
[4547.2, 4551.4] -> 7.314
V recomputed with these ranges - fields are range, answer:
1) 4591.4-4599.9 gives 7.612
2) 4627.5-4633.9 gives 7.599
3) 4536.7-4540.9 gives 7.598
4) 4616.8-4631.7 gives 7.624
